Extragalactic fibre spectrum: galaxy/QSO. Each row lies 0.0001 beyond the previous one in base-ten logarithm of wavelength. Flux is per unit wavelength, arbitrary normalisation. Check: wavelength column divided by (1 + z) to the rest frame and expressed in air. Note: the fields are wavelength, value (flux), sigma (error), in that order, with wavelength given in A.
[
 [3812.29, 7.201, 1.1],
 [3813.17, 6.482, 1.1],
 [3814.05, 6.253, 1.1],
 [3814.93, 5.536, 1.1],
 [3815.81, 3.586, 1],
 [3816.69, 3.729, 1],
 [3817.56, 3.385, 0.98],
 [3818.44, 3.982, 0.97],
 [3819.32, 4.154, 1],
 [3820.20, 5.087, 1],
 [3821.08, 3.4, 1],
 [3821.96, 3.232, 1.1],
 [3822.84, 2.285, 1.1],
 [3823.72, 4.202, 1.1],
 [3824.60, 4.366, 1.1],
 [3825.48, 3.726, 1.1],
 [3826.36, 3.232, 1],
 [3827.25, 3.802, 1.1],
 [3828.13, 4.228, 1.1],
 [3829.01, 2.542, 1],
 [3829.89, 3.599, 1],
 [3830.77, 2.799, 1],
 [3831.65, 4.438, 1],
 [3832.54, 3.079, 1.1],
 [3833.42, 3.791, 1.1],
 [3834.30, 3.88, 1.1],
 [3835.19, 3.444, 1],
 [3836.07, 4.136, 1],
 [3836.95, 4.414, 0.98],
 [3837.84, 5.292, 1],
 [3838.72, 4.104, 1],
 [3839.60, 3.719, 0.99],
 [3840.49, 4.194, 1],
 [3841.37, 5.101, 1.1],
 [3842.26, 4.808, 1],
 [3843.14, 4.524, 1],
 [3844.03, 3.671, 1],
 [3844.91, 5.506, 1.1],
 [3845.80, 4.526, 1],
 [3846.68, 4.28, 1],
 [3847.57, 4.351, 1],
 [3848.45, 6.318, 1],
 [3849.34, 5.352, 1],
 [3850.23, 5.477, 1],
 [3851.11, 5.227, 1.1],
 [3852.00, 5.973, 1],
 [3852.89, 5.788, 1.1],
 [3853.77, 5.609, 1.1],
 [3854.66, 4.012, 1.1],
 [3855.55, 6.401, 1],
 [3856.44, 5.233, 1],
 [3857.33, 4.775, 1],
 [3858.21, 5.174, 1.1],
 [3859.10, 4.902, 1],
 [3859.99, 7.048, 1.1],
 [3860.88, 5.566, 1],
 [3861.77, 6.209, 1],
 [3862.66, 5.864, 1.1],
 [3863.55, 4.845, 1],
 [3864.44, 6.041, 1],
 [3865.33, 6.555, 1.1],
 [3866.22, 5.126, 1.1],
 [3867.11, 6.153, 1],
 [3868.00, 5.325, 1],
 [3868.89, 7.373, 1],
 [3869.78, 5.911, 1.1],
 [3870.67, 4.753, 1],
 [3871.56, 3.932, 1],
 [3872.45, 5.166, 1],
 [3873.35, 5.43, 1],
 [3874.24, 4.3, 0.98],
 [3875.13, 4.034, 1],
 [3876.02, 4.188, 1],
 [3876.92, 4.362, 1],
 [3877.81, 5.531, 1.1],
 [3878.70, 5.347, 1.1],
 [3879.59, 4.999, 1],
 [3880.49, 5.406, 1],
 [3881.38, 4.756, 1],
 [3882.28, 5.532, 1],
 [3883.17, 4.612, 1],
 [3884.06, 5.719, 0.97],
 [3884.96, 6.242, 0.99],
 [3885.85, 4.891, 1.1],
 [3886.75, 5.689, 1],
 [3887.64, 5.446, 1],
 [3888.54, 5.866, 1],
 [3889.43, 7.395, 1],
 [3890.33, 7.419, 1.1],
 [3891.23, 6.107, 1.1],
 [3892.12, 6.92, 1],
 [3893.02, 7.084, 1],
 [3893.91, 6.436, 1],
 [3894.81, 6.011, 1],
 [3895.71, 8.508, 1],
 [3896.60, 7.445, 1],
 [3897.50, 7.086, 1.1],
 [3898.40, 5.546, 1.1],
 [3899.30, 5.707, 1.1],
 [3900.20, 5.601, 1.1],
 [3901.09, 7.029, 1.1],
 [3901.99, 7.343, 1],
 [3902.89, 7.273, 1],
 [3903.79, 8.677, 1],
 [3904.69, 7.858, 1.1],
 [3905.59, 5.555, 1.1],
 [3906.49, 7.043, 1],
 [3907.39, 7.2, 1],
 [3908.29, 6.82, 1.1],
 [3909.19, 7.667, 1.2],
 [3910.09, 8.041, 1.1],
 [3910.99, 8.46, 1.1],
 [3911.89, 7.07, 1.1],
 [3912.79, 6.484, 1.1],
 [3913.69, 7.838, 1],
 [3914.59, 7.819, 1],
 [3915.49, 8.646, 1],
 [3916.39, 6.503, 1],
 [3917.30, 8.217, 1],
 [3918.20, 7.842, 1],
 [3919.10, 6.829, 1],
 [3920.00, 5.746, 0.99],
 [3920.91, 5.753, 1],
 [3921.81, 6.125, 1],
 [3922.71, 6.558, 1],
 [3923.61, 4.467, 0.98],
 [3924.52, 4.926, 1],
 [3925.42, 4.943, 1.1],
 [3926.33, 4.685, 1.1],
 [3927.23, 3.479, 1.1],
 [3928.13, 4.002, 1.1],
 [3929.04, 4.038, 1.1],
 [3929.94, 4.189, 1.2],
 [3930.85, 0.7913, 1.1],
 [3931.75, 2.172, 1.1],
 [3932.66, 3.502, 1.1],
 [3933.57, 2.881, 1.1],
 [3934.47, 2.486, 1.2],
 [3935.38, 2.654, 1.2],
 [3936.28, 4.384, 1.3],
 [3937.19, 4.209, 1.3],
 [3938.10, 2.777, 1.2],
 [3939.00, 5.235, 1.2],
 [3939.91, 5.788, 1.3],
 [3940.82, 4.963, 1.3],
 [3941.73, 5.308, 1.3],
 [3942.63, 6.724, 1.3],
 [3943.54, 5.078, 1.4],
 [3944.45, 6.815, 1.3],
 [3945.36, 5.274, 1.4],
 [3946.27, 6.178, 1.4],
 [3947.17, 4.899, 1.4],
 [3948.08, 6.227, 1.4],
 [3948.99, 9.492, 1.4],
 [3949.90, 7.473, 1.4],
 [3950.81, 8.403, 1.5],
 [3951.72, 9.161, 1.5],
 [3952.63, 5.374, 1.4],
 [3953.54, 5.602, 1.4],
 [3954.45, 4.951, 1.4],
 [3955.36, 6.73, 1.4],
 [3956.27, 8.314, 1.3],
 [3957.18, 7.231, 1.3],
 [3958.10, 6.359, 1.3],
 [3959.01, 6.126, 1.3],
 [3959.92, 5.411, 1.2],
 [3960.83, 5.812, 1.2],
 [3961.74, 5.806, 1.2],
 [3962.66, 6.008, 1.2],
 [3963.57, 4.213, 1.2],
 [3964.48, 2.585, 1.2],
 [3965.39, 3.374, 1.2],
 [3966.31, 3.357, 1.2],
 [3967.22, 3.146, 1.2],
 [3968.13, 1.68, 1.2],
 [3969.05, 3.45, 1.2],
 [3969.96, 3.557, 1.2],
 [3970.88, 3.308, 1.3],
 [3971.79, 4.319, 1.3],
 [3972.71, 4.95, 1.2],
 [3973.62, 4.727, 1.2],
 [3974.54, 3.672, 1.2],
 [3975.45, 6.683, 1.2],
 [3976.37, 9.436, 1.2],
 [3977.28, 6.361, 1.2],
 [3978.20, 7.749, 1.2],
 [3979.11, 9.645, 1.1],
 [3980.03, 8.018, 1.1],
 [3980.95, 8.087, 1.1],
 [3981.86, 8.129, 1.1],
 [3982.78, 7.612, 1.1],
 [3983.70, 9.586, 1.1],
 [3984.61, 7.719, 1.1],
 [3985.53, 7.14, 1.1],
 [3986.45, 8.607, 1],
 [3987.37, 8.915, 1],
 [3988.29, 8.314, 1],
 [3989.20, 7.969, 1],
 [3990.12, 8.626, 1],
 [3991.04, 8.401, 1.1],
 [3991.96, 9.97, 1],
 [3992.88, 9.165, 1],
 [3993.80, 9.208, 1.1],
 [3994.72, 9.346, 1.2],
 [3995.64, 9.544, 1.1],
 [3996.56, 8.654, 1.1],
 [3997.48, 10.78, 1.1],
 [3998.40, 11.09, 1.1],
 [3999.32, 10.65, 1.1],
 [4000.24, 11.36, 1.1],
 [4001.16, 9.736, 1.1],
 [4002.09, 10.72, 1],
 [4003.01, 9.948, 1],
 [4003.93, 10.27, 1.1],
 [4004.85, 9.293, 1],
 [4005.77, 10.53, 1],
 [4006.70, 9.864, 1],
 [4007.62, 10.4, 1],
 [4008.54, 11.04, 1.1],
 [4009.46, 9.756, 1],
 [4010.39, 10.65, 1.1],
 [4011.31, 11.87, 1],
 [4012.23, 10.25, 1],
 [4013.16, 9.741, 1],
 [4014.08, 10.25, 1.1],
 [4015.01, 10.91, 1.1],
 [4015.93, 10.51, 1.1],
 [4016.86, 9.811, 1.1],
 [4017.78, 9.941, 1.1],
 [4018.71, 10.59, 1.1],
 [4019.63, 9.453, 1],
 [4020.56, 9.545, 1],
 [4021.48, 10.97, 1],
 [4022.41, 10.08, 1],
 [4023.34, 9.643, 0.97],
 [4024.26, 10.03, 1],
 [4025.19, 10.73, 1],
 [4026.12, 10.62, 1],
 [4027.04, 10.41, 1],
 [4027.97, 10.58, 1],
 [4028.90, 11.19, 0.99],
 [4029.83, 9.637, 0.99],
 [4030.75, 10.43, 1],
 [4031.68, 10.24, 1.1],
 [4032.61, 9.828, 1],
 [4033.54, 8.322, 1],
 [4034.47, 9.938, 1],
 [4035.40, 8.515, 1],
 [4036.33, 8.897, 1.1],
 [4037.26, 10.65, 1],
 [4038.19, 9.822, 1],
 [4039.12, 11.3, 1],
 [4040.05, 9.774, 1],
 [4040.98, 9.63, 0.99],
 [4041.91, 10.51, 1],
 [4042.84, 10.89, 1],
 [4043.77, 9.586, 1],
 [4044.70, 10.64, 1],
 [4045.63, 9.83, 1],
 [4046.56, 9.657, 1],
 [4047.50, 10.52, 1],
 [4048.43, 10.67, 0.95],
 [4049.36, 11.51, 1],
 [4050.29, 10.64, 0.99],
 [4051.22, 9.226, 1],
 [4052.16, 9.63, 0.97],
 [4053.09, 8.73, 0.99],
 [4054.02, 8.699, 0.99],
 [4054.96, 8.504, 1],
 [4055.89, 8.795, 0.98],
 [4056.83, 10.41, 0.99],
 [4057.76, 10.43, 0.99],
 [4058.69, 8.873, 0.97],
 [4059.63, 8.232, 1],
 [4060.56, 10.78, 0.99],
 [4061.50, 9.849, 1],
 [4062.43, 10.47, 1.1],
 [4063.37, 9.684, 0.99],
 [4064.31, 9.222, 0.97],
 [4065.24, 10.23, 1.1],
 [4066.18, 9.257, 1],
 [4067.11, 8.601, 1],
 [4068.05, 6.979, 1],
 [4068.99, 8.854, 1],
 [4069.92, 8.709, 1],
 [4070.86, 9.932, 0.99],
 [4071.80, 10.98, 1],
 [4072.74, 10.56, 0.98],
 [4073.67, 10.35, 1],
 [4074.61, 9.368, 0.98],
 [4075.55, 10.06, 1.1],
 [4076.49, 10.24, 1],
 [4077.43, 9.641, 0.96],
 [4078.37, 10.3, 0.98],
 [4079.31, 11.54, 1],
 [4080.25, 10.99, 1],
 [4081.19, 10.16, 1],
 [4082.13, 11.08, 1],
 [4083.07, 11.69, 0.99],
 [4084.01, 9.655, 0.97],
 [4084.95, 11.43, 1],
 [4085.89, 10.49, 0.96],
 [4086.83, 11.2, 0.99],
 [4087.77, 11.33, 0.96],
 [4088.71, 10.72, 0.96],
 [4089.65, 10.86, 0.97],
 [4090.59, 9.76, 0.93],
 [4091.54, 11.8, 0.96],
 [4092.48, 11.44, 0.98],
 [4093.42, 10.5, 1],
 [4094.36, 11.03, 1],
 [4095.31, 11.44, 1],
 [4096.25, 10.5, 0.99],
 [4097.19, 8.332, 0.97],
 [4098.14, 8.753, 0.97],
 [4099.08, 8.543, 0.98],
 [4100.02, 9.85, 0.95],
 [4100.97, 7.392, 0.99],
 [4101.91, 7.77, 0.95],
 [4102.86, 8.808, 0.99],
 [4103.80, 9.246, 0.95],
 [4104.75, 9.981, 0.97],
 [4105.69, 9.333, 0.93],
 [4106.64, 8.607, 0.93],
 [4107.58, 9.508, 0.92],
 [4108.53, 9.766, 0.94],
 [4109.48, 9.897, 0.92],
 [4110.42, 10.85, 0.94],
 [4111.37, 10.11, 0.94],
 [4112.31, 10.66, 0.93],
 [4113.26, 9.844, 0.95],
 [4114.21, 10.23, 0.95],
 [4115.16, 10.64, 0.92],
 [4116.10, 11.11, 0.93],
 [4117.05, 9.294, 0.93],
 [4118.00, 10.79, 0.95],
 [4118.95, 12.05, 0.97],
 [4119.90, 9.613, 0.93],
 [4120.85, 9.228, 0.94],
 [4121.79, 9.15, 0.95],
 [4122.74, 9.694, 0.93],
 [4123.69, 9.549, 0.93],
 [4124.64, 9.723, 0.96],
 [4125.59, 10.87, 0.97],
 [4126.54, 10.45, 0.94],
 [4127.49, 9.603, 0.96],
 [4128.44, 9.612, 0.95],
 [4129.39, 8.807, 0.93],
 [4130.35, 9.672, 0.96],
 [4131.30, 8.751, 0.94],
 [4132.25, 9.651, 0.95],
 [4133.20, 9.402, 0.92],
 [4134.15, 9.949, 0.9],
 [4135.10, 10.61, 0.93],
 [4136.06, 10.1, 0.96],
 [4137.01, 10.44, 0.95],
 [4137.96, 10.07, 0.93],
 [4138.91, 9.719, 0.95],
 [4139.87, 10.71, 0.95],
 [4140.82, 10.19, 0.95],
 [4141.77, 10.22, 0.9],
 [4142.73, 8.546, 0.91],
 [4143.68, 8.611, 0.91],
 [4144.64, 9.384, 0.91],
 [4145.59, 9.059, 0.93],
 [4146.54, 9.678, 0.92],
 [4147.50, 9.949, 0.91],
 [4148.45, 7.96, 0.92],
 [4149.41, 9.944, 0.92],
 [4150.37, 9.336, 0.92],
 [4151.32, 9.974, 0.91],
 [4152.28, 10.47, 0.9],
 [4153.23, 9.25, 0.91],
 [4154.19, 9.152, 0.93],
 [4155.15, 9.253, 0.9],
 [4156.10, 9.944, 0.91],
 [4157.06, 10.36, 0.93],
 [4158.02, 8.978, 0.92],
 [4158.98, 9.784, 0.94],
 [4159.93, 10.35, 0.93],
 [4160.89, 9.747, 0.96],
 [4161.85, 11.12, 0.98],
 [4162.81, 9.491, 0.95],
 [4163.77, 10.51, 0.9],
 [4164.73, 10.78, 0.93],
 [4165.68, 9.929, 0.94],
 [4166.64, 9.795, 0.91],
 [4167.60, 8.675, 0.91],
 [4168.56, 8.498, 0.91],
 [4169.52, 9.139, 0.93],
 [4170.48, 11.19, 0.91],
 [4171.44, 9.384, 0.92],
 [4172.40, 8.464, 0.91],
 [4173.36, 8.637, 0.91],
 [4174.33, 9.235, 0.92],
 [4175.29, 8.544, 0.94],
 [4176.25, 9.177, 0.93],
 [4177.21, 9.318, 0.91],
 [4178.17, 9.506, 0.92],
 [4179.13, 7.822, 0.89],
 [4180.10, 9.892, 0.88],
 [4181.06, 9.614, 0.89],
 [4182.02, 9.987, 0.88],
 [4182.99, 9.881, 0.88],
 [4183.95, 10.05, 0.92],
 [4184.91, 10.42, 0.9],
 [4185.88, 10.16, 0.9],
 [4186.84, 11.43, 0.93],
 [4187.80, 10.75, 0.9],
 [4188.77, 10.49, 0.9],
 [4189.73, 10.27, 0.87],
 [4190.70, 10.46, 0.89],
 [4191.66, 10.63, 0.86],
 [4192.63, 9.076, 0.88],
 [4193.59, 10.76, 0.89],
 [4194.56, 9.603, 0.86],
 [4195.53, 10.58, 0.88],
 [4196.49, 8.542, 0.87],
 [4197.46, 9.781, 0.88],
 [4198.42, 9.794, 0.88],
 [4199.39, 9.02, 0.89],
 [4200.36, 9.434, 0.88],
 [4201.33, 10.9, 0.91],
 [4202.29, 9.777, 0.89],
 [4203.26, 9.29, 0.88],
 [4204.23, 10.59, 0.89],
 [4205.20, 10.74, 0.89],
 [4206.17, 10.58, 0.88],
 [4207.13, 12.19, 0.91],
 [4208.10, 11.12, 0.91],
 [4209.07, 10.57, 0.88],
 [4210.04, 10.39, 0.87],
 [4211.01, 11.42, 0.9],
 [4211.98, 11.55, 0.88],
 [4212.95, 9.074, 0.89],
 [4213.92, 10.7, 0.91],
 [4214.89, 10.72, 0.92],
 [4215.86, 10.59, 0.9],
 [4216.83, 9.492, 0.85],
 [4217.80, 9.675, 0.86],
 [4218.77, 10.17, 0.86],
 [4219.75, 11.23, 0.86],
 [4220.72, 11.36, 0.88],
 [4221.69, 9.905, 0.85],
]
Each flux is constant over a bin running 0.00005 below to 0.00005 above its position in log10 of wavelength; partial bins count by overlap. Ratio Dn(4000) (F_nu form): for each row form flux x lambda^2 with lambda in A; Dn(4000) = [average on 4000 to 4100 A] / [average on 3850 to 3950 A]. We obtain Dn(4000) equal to 1.89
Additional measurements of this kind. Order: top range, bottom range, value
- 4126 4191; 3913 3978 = 2.02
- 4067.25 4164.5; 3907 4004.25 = 1.65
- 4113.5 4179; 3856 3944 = 1.92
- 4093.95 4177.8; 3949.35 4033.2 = 1.25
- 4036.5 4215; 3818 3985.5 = 2.02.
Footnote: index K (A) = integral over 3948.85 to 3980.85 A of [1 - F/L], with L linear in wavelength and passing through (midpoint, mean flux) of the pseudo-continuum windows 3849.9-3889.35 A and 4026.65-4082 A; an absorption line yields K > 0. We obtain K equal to 8.0 A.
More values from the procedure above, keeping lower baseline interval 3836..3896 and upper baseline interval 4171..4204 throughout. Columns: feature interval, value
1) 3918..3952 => 6.49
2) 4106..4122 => -2.46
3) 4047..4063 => -3.66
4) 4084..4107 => -4.01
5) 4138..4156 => -0.70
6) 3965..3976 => 4.70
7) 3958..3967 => 2.54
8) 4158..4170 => -0.47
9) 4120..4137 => -1.48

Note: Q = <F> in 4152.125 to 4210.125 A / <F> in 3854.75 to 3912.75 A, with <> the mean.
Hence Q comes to 1.63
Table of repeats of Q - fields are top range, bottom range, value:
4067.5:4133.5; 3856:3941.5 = 1.75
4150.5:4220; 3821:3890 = 2.05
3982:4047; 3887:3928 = 1.48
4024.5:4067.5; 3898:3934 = 1.64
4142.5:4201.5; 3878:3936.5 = 1.63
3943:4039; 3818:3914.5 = 1.52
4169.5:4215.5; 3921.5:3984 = 1.86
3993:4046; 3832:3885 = 2.01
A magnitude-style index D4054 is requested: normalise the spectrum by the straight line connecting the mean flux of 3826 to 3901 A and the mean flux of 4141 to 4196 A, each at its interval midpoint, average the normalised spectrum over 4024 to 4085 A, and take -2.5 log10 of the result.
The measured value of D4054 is -0.233 mag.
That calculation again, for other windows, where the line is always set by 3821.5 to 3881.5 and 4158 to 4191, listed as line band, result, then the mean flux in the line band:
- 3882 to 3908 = -0.20 mag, 6.53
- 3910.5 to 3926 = -0.16 mag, 6.71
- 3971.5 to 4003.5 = -0.22 mag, 8.45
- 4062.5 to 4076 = -0.17 mag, 9.51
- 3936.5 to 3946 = 0.18 mag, 5.21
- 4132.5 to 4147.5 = -0.06 mag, 9.78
